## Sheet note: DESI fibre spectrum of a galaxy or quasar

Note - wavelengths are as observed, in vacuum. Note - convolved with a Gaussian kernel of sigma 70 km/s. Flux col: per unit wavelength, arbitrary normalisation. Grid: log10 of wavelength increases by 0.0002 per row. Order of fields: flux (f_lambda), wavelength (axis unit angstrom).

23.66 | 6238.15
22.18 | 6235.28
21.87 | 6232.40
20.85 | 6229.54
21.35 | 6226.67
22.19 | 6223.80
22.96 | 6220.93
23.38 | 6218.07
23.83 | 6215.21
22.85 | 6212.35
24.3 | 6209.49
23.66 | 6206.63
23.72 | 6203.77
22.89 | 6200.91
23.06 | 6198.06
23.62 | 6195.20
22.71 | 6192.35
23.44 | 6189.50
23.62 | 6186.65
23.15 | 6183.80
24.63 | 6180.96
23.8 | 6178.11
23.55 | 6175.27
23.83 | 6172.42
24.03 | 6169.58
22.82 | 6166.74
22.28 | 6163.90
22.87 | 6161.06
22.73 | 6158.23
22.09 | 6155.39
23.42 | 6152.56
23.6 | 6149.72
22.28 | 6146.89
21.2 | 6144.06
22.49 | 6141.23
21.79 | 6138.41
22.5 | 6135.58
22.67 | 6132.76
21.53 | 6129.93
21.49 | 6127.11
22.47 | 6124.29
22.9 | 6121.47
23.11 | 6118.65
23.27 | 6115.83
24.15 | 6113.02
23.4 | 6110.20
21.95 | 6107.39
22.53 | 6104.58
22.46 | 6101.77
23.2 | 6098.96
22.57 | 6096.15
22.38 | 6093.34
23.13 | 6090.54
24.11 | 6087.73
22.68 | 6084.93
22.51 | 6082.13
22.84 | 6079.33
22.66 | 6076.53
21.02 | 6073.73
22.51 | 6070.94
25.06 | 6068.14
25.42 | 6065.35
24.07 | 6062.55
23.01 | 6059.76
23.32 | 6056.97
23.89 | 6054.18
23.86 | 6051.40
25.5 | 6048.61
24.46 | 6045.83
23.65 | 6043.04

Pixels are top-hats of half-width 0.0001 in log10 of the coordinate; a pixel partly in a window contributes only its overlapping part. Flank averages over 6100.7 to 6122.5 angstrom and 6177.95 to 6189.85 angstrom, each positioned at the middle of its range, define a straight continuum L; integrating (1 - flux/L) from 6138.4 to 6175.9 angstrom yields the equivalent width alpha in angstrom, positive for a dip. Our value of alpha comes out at 1.1 angstrom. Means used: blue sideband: 23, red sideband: 23.7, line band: 22.8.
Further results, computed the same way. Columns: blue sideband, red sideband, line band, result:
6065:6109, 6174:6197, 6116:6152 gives 1.3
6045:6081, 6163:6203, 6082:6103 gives 0.6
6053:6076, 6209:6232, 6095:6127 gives 0.5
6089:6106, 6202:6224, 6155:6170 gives 0.2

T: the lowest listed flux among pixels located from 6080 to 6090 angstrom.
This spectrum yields 22.51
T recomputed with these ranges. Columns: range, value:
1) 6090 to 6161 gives 21.2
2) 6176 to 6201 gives 22.71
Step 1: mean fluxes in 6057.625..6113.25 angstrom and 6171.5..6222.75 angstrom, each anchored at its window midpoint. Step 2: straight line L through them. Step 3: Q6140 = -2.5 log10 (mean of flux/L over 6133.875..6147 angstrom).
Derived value 0.06 mag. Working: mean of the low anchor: 23.1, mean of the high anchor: 23.5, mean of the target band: 22.1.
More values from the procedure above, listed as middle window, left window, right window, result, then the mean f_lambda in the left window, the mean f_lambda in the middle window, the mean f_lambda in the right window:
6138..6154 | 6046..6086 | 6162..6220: 0.05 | 23.5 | 22.5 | 23.5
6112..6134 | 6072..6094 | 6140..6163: 0.00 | 22.7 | 22.7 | 22.6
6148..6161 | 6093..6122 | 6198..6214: 0.01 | 22.9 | 22.9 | 23.4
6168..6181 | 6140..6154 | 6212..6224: -0.05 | 22.6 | 23.9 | 23.2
